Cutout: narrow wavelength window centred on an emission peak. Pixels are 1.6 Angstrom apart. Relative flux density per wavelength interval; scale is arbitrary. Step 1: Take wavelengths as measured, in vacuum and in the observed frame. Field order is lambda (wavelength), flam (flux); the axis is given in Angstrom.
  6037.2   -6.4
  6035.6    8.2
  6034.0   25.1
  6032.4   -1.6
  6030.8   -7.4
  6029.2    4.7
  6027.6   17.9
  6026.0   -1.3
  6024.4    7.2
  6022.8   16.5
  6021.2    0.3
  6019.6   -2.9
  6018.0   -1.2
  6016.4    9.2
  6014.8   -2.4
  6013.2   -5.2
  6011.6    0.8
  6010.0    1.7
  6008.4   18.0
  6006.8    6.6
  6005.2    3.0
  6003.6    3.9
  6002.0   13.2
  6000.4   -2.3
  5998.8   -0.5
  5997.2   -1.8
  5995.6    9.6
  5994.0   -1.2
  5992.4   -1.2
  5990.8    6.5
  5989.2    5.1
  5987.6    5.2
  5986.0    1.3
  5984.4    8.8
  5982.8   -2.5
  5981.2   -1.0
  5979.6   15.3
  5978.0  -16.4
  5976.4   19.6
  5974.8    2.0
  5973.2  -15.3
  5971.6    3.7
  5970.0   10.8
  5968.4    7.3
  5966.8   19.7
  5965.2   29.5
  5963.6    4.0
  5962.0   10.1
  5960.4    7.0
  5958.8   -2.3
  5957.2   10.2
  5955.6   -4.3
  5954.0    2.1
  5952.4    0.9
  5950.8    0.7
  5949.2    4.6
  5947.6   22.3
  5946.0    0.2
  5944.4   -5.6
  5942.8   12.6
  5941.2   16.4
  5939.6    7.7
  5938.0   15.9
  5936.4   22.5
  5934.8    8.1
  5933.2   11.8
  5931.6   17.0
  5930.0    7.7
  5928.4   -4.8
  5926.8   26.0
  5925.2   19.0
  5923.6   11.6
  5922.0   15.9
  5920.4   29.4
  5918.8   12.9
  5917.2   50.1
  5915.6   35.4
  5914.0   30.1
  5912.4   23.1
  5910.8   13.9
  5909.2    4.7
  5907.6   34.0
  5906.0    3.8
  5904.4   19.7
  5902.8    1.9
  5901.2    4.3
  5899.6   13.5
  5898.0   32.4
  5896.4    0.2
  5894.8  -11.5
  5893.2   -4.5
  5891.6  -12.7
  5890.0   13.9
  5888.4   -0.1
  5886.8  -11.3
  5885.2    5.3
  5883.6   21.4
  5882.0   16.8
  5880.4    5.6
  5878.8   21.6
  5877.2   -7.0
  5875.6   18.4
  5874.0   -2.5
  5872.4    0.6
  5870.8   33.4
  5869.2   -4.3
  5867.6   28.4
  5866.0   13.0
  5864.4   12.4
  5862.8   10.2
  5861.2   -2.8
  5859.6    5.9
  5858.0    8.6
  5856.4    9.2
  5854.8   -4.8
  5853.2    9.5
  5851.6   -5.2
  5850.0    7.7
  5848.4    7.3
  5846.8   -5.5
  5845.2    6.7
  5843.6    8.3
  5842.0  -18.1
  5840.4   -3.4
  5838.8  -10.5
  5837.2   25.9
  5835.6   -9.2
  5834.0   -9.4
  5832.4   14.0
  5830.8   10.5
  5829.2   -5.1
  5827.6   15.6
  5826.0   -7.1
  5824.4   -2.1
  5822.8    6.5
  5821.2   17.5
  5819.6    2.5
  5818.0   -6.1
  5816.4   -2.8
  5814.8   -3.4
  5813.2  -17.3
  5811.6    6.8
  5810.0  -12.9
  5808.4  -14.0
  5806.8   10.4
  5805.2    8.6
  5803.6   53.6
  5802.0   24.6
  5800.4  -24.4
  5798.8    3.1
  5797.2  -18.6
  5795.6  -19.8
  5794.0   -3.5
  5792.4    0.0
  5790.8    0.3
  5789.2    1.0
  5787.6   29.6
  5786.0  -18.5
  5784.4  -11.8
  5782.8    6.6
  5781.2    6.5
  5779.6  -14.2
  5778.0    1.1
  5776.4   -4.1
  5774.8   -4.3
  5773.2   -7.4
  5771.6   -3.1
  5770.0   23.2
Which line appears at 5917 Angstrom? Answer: C IV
